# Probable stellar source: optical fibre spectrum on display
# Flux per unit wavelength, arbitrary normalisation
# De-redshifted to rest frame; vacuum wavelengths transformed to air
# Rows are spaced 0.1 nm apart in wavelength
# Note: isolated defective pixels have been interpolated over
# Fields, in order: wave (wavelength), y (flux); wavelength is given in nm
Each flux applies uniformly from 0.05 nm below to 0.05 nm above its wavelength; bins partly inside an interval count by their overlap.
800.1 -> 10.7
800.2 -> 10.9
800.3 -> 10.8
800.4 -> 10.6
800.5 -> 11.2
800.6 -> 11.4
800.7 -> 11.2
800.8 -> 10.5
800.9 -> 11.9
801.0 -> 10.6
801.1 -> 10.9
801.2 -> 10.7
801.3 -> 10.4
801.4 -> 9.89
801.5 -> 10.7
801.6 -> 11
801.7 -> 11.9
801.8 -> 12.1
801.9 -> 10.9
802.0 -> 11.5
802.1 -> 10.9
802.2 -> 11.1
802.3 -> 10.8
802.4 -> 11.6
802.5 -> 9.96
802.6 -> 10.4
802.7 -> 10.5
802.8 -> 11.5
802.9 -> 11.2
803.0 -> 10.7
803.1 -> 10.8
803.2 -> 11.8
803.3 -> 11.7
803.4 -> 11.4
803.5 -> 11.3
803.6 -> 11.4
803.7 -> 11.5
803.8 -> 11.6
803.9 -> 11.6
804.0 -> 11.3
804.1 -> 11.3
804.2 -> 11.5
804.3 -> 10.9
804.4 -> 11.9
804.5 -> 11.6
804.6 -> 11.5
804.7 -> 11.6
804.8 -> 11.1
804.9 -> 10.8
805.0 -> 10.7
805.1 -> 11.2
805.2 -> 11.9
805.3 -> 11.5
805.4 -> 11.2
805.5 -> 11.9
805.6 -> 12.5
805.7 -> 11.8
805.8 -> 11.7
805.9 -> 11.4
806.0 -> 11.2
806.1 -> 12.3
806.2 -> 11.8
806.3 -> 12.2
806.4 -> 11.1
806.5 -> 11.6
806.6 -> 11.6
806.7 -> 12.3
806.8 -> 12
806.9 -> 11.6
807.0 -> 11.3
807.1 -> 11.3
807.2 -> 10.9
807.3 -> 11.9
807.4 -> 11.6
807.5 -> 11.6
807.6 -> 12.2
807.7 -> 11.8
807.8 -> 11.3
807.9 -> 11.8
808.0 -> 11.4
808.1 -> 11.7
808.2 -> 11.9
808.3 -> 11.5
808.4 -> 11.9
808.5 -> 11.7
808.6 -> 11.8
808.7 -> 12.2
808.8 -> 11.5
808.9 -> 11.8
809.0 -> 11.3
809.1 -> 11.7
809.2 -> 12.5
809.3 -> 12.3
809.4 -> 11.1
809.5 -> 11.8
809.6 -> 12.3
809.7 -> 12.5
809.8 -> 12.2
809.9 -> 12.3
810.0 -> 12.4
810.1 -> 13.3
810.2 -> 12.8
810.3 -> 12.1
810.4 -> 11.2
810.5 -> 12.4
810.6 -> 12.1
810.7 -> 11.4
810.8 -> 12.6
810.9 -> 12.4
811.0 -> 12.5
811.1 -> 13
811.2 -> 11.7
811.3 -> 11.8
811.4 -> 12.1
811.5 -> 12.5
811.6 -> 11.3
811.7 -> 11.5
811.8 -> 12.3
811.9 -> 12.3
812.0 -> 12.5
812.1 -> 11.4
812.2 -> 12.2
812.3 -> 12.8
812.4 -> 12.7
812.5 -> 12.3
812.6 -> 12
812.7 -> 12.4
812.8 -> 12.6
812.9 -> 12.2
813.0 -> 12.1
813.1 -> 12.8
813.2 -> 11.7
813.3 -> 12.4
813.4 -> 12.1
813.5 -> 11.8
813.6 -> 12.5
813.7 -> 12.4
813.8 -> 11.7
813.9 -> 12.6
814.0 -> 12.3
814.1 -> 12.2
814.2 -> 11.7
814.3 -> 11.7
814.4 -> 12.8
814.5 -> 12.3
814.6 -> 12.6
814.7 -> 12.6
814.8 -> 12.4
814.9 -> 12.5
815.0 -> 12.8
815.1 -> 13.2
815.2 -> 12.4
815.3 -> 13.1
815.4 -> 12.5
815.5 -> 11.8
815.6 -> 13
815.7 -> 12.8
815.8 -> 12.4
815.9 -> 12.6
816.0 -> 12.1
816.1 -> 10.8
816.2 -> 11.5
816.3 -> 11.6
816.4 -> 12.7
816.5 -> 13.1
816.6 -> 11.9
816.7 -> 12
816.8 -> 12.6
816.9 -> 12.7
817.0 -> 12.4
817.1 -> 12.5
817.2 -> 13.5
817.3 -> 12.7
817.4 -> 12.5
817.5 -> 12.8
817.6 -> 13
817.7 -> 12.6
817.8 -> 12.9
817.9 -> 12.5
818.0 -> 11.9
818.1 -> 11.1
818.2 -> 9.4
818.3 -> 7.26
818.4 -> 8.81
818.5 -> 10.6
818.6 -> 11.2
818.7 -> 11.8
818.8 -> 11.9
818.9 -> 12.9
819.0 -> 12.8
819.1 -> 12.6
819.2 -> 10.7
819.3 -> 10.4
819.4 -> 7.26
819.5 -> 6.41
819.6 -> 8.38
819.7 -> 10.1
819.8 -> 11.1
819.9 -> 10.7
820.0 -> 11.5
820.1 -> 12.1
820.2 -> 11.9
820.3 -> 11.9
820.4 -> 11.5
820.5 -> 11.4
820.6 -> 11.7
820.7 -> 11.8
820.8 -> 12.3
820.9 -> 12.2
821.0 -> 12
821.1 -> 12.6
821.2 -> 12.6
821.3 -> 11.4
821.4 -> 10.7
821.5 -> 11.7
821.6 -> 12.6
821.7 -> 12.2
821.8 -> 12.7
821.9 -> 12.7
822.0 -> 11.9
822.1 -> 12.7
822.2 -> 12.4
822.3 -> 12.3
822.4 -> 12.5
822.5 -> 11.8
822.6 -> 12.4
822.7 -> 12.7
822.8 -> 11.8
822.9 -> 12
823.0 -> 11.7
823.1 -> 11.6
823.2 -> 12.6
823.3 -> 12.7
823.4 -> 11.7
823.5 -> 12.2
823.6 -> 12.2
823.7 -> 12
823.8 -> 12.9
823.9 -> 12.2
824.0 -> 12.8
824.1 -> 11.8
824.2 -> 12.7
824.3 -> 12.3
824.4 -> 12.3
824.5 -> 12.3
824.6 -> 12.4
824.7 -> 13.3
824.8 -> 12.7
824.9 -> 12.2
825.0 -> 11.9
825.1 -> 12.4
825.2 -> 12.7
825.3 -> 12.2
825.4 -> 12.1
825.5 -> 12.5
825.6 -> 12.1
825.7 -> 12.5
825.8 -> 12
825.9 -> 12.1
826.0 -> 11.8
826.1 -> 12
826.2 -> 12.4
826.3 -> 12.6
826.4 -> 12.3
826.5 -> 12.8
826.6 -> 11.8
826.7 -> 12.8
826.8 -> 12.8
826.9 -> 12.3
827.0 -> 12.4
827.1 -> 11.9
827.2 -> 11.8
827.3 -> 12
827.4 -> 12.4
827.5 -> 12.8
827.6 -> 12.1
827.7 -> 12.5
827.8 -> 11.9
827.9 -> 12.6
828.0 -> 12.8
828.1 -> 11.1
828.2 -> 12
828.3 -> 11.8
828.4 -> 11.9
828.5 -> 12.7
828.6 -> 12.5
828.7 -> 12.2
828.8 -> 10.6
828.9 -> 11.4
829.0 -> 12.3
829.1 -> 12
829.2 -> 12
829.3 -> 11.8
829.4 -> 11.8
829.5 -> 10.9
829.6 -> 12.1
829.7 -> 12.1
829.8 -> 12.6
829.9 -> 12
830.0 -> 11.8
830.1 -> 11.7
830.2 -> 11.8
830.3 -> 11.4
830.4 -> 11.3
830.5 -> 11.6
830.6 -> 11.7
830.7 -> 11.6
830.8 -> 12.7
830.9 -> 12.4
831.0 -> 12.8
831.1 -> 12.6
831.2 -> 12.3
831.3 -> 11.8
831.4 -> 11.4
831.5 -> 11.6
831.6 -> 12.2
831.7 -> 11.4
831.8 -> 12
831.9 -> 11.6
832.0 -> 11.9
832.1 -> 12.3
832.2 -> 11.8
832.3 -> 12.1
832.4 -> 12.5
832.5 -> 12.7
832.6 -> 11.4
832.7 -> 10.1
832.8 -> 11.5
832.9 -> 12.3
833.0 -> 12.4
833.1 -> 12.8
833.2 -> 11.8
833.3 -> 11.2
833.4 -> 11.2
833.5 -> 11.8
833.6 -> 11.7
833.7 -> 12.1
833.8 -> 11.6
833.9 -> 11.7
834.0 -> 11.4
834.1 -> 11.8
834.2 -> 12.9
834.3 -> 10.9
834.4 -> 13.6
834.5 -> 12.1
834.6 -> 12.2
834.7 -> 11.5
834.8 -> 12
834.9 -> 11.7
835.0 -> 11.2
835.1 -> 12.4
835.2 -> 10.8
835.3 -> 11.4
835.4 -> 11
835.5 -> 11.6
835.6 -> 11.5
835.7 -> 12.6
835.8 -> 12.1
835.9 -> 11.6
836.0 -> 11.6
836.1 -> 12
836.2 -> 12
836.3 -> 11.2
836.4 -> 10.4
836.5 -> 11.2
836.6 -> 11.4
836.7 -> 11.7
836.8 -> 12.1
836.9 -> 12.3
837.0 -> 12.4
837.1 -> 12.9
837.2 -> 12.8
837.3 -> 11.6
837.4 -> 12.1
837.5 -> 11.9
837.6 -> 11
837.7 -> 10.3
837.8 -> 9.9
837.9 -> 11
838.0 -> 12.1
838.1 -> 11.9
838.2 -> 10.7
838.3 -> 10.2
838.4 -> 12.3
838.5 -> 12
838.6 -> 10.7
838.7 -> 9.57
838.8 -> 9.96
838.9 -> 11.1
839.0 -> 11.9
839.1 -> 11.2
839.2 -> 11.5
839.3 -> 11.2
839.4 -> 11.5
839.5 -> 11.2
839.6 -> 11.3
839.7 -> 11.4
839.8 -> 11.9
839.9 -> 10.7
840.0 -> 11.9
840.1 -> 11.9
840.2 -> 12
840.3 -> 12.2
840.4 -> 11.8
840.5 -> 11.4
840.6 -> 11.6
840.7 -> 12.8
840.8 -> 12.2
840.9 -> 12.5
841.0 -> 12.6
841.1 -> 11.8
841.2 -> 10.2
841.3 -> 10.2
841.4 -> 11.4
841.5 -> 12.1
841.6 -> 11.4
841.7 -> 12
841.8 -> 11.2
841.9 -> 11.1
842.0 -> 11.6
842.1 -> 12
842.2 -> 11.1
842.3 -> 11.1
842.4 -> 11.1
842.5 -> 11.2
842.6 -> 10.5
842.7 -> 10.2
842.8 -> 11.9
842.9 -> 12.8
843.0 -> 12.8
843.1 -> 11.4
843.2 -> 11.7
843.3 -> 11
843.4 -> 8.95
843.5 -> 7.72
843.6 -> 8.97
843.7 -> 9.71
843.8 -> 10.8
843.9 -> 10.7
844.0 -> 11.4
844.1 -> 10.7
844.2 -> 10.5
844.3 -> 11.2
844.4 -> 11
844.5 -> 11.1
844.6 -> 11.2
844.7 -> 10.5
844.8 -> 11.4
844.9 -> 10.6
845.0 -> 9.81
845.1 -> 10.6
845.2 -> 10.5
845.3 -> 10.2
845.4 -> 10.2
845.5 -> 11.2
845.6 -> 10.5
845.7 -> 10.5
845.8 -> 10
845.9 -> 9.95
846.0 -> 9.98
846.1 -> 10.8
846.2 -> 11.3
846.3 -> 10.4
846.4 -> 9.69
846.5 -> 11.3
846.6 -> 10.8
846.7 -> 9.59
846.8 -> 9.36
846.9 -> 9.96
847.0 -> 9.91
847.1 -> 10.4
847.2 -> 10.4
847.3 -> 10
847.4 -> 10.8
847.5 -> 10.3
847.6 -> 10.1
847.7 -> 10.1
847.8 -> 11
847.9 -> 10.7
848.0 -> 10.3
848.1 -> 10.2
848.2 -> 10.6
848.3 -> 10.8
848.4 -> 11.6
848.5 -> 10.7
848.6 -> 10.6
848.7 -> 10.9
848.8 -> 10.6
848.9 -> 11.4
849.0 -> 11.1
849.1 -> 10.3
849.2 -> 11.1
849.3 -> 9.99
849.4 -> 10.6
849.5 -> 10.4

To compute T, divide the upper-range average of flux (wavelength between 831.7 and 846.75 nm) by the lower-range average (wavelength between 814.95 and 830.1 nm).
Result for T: 0.95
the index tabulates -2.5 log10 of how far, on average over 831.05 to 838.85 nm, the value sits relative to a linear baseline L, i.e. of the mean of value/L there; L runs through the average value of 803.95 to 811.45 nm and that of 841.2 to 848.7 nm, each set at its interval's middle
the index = -0.07 mag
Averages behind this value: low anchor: 11.8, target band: 11.7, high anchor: 10.7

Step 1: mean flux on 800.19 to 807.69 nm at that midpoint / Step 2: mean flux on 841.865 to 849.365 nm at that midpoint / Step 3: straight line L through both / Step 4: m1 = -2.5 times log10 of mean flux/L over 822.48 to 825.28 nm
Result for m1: -0.122 mag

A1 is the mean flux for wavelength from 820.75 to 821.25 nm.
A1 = 12.3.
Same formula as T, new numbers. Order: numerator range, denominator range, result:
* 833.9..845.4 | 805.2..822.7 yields 0.95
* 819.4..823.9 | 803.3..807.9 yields 1.02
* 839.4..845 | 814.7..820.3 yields 0.96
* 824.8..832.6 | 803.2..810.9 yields 1.03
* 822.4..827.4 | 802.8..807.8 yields 1.07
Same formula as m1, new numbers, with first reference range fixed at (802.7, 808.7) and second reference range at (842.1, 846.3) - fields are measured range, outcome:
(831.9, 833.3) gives -0.092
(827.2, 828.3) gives -0.104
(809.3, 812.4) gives -0.068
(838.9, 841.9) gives -0.078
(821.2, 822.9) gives -0.091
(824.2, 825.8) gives -0.117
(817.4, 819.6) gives 0.029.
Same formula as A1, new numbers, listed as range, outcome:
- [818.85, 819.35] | 11.9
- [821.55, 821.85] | 12.5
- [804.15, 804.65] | 11.5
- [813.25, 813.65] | 12.2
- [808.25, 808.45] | 11.7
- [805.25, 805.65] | 11.8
